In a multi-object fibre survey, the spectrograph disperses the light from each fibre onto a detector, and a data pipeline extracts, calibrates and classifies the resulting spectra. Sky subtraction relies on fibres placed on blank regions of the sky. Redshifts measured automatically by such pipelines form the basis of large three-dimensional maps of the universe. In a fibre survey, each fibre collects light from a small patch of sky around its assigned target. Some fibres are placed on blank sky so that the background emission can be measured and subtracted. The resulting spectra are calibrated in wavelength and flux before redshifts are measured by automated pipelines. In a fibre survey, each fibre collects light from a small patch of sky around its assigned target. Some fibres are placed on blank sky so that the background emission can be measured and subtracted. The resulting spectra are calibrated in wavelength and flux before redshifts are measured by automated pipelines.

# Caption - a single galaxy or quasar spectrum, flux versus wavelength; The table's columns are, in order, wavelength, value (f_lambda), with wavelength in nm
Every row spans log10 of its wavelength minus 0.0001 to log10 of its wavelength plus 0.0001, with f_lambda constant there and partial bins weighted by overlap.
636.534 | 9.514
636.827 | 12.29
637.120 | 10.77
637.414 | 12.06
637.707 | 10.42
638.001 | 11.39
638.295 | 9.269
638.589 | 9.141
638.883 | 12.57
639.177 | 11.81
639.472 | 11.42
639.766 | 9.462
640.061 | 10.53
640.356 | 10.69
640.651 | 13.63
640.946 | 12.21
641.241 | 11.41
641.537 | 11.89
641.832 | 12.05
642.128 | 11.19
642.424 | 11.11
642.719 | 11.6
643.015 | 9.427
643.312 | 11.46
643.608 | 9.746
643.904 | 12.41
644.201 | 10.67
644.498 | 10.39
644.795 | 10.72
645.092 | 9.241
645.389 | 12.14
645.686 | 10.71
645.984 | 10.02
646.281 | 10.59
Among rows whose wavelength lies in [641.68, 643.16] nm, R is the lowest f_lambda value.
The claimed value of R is 9.427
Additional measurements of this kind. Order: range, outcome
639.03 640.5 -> 9.462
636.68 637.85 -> 10.42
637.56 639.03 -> 9.141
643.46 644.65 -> 9.746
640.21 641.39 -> 10.69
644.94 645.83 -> 9.241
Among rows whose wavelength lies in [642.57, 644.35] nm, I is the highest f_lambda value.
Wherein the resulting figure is 12.41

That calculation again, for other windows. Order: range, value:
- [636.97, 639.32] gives 12.57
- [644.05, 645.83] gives 12.14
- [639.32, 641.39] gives 13.63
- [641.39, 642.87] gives 12.05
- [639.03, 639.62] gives 11.81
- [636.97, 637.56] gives 12.06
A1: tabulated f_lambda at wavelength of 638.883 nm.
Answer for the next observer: 12.57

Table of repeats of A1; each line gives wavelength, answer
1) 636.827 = 12.29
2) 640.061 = 10.53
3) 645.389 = 12.14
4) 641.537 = 11.89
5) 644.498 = 10.39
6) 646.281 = 10.59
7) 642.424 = 11.11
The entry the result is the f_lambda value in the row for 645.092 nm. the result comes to 9.241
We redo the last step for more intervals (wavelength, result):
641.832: 12.05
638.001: 11.39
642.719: 11.6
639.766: 9.462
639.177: 11.81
